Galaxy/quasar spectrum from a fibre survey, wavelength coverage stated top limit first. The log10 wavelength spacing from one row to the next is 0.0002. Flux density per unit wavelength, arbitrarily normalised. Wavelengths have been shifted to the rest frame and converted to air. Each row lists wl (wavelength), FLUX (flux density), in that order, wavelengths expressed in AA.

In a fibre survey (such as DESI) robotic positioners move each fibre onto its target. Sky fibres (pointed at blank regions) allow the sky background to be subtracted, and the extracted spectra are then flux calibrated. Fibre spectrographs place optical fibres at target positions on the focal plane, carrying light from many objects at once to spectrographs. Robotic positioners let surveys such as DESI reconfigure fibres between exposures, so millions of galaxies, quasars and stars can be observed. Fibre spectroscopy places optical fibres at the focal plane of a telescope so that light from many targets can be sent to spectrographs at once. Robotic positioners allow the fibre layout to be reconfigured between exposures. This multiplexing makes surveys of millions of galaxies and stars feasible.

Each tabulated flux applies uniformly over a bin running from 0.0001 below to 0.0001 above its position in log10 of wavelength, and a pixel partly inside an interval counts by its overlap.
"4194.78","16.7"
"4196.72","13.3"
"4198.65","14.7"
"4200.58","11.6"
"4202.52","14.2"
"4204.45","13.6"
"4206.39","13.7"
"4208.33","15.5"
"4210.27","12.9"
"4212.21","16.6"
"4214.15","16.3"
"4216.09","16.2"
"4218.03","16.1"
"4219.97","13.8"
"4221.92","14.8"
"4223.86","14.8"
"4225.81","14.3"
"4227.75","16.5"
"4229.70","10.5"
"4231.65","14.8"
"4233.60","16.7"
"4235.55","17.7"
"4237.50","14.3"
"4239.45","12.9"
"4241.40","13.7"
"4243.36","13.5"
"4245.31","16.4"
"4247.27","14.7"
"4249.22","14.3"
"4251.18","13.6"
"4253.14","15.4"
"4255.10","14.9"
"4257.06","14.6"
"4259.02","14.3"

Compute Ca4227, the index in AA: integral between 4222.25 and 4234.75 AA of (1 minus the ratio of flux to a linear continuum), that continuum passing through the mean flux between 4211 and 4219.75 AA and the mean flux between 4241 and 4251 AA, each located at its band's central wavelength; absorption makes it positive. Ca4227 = 0.6 AA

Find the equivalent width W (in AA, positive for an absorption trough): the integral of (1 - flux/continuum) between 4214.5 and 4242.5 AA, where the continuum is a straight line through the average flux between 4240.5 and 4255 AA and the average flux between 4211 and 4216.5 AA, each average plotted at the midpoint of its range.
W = 1.23 AA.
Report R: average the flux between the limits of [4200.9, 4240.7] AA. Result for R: 14.8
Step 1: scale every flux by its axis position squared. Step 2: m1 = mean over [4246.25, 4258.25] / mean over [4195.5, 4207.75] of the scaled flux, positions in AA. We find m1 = 1.1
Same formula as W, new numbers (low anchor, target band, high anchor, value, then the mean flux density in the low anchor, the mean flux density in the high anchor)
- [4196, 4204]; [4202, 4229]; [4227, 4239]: -1.42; 13.5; 15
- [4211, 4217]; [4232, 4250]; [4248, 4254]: 0.01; 16.2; 14.4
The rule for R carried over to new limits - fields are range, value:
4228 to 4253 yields 14.5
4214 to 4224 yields 15.3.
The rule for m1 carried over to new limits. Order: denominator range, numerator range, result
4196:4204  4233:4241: 1.15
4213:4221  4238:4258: 0.94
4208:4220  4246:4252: 0.94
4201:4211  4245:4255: 1.09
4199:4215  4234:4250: 1.05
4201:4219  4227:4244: 0.98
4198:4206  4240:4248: 1.09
